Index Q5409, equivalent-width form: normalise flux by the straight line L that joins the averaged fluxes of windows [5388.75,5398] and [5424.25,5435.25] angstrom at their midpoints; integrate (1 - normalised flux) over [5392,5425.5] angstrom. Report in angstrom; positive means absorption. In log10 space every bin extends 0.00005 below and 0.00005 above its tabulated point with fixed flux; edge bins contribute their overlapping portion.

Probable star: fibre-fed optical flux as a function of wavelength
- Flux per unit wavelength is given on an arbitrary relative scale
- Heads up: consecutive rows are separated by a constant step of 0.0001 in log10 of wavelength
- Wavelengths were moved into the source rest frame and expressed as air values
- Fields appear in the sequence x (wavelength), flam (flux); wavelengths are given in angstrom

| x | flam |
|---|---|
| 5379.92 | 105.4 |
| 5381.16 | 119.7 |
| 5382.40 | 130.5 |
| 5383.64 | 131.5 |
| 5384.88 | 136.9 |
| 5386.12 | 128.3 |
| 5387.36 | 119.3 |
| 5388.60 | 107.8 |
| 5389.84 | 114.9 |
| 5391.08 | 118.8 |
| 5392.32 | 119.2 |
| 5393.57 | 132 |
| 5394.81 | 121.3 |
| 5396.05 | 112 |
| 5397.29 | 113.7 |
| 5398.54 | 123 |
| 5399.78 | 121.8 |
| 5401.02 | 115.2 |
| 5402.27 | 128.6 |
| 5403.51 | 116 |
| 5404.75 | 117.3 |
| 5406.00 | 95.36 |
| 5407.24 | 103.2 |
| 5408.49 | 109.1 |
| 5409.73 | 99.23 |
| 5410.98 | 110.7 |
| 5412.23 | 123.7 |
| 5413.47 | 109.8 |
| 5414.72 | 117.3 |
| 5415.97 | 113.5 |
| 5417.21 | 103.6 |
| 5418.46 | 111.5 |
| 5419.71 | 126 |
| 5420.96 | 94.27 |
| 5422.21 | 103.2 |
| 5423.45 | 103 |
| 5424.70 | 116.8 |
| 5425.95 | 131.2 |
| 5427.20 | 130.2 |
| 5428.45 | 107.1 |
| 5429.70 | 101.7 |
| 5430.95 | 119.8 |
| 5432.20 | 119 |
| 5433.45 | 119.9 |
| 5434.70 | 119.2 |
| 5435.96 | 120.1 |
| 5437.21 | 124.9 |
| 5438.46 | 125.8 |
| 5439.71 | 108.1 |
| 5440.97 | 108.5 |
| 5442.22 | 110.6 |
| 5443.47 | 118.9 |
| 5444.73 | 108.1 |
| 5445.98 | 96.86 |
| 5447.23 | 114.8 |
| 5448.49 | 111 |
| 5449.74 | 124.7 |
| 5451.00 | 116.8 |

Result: 1.39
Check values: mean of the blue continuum 118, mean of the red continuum 118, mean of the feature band 113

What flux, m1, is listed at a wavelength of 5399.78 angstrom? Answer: 121.8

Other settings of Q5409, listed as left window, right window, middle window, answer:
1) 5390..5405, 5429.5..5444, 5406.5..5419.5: 0.9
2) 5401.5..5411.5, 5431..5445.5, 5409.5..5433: 0.0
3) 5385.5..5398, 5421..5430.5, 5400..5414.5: 0.5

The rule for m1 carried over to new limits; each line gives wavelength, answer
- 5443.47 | 118.9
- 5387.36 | 119.3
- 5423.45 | 103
